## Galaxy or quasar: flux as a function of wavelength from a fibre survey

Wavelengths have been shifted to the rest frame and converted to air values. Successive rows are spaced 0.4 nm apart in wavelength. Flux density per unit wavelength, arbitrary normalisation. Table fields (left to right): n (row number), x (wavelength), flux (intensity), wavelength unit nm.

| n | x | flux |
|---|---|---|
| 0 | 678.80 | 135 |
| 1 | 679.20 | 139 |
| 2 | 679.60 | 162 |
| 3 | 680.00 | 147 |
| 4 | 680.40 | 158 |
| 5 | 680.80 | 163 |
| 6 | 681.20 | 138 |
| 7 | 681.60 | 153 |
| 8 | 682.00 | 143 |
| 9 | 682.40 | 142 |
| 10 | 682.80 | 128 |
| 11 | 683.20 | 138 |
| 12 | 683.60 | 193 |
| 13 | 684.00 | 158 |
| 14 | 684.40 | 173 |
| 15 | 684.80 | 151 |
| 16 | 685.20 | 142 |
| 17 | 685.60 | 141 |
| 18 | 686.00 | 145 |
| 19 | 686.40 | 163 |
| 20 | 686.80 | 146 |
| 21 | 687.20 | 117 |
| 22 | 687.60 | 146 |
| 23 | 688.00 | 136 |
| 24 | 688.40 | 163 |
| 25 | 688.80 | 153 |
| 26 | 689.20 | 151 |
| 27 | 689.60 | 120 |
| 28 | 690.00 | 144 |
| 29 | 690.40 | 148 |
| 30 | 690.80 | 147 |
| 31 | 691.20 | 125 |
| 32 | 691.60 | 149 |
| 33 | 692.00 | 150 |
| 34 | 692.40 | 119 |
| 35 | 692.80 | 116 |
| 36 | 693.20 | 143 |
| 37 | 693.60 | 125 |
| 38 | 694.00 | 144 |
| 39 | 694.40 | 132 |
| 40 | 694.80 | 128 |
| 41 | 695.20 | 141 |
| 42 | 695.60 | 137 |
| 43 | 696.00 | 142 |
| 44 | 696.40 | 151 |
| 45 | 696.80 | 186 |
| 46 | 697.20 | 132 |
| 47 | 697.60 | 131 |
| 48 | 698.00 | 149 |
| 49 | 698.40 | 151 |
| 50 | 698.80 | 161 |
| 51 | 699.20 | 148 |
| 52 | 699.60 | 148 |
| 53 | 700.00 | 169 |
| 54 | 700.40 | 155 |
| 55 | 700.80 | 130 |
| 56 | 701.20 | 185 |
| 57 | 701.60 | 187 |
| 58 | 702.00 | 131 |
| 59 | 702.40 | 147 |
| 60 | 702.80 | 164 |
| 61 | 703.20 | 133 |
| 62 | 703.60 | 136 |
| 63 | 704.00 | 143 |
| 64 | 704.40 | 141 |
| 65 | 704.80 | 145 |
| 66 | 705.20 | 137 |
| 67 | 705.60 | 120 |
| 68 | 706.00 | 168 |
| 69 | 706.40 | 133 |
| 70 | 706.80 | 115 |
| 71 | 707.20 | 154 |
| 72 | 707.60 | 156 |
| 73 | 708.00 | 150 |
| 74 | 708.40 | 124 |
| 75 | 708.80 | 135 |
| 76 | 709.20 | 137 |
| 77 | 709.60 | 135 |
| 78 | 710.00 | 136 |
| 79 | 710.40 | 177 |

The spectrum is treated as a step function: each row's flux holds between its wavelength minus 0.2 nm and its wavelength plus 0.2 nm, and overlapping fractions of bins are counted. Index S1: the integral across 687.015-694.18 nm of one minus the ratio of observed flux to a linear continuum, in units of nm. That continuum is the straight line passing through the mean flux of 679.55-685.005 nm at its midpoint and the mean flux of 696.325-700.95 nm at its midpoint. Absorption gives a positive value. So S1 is 0.63 nm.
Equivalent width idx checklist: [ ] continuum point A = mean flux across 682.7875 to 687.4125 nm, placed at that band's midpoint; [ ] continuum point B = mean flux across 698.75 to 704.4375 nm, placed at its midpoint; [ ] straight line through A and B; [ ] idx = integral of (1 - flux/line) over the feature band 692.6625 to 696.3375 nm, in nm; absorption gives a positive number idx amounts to 0.392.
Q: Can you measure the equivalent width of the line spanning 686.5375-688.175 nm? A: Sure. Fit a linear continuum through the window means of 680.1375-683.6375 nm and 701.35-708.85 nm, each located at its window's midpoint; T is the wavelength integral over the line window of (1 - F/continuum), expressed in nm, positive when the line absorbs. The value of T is 0.11 nm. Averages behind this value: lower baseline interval 149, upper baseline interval 144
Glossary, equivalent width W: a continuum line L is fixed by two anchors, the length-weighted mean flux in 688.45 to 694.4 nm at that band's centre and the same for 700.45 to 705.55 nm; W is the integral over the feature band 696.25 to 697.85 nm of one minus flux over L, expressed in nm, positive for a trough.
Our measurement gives -0.08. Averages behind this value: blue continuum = 139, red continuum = 148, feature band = 150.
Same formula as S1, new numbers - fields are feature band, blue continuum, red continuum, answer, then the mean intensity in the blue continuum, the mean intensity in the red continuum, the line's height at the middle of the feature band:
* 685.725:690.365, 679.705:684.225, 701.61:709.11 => 0.15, 151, 142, 149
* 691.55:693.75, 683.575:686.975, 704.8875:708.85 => 0.25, 155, 140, 150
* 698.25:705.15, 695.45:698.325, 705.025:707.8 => -0.35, 147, 140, 144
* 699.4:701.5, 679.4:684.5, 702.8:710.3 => -0.23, 153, 140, 143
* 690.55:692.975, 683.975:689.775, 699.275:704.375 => 0.22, 147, 152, 148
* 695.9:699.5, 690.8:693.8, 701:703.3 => -0.07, 133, 159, 147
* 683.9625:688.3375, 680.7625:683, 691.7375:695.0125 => -0.25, 143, 132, 139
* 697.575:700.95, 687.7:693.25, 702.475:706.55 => -0.21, 140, 142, 142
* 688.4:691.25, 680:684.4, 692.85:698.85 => 0.06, 152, 142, 147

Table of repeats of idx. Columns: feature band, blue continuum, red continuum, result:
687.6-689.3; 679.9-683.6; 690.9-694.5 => -0.13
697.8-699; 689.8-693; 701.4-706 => -0.10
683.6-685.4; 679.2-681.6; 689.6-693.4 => -0.16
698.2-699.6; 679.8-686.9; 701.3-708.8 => -0.06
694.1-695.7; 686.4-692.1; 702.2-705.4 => 0.09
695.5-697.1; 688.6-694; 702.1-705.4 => -0.16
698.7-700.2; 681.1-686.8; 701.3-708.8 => -0.11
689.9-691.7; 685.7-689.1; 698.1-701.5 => 0.08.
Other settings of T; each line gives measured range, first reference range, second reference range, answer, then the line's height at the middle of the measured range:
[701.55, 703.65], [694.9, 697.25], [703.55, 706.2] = -0.07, 143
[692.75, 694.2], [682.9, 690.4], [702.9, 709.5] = 0.12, 145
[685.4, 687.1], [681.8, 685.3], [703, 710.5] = 0.05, 151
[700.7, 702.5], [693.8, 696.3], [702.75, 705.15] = -0.22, 141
